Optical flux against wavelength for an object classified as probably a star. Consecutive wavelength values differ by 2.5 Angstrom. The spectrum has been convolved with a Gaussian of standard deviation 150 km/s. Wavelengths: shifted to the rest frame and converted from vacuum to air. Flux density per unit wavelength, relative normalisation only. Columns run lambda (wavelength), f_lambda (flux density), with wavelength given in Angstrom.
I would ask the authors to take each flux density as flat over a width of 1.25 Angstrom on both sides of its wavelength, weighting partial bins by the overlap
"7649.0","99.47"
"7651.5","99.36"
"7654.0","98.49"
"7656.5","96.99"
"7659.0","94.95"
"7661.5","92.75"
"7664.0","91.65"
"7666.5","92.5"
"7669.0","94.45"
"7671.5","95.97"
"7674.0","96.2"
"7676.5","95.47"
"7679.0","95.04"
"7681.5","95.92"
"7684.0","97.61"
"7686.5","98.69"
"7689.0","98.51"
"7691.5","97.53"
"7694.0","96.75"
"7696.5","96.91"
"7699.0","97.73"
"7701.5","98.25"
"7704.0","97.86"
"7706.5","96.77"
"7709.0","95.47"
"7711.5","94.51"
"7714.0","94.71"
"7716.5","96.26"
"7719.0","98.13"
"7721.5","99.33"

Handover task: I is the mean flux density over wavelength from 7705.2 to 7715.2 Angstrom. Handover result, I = 95.4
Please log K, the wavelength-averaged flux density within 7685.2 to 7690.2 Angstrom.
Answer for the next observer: 98.6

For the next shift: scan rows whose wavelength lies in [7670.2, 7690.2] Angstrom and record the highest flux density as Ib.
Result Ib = 98.69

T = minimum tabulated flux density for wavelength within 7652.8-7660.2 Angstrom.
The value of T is 94.95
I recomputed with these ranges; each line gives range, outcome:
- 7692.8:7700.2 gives 97.1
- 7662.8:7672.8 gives 93.7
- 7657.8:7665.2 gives 93.1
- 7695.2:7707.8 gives 97.5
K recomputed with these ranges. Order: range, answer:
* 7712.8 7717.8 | 95.5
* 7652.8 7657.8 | 97.7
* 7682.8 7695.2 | 97.8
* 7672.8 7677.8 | 95.8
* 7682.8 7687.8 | 98.2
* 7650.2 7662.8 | 96.5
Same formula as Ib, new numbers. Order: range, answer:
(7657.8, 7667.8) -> 94.95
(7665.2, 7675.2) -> 96.2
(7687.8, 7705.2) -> 98.51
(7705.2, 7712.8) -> 96.77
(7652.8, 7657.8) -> 98.49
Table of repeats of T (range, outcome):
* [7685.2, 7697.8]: 96.75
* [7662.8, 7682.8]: 91.65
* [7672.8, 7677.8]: 95.47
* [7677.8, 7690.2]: 95.04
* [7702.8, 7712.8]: 94.51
